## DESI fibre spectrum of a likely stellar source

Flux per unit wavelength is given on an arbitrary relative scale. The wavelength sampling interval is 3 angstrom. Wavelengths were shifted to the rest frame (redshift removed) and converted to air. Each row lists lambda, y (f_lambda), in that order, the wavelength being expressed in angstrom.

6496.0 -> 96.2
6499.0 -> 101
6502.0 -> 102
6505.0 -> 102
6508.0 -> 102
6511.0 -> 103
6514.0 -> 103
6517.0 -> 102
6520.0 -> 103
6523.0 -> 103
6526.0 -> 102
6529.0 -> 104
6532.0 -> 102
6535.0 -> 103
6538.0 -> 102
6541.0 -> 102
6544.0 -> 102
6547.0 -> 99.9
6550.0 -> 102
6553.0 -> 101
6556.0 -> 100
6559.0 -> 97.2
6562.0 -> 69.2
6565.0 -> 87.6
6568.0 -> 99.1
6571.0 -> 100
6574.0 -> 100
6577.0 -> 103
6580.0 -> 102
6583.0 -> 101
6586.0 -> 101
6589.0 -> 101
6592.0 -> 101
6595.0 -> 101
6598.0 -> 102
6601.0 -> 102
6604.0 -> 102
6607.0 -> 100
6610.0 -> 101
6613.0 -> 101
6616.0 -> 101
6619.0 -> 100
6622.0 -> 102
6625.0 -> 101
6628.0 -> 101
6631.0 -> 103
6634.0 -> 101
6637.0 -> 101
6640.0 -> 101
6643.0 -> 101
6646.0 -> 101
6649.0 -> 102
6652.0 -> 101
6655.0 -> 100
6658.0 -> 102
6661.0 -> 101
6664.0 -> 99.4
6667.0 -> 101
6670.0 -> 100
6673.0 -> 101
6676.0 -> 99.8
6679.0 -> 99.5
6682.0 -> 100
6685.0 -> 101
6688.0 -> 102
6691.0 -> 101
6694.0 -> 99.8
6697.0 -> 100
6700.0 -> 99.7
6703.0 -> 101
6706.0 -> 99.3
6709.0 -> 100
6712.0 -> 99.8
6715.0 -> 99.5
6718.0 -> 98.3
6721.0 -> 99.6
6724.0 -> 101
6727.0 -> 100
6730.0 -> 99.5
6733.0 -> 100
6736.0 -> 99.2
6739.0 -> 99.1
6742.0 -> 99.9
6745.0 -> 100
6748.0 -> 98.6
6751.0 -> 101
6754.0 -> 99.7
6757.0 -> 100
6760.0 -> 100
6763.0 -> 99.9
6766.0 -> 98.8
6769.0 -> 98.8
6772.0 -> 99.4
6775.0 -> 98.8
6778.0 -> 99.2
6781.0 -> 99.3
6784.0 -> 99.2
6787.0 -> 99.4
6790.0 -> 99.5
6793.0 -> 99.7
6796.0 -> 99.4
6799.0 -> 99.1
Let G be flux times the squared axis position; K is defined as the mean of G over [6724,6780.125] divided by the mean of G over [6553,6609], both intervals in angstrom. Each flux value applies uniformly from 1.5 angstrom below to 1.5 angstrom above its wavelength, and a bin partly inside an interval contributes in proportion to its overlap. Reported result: 1.07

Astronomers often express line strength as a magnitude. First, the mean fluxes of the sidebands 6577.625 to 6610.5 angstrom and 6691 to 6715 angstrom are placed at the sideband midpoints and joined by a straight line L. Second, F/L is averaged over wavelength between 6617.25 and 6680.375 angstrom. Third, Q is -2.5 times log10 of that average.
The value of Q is 0.00 mag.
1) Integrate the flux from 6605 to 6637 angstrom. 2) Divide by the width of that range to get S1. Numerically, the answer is 101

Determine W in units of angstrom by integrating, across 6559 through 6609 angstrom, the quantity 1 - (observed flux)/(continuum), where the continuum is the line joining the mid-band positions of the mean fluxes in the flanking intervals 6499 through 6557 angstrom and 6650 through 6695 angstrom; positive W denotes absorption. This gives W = 1.6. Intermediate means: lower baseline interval 102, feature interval 98.2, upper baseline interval 101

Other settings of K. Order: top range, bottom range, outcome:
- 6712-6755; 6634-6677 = 1.01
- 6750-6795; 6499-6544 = 1.05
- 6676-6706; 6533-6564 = 1.07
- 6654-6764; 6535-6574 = 1.08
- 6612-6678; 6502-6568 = 1.05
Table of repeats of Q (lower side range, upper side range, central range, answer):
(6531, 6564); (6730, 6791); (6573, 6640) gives -0.03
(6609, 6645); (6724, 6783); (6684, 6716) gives 0.00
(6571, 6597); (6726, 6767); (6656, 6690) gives 0.00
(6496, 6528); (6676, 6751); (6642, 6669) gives 0.00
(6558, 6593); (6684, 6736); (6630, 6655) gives -0.03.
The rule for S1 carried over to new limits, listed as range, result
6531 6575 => 97.7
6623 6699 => 101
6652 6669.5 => 101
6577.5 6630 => 101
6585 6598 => 101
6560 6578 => 93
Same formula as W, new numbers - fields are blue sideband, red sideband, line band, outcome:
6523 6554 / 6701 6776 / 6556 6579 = 1.67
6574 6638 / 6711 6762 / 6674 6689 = -0.01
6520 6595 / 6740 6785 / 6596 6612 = -0.30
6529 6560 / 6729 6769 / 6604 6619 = -0.01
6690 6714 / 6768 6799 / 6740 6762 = -0.06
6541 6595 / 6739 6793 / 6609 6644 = -0.91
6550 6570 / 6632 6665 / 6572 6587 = -1.01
